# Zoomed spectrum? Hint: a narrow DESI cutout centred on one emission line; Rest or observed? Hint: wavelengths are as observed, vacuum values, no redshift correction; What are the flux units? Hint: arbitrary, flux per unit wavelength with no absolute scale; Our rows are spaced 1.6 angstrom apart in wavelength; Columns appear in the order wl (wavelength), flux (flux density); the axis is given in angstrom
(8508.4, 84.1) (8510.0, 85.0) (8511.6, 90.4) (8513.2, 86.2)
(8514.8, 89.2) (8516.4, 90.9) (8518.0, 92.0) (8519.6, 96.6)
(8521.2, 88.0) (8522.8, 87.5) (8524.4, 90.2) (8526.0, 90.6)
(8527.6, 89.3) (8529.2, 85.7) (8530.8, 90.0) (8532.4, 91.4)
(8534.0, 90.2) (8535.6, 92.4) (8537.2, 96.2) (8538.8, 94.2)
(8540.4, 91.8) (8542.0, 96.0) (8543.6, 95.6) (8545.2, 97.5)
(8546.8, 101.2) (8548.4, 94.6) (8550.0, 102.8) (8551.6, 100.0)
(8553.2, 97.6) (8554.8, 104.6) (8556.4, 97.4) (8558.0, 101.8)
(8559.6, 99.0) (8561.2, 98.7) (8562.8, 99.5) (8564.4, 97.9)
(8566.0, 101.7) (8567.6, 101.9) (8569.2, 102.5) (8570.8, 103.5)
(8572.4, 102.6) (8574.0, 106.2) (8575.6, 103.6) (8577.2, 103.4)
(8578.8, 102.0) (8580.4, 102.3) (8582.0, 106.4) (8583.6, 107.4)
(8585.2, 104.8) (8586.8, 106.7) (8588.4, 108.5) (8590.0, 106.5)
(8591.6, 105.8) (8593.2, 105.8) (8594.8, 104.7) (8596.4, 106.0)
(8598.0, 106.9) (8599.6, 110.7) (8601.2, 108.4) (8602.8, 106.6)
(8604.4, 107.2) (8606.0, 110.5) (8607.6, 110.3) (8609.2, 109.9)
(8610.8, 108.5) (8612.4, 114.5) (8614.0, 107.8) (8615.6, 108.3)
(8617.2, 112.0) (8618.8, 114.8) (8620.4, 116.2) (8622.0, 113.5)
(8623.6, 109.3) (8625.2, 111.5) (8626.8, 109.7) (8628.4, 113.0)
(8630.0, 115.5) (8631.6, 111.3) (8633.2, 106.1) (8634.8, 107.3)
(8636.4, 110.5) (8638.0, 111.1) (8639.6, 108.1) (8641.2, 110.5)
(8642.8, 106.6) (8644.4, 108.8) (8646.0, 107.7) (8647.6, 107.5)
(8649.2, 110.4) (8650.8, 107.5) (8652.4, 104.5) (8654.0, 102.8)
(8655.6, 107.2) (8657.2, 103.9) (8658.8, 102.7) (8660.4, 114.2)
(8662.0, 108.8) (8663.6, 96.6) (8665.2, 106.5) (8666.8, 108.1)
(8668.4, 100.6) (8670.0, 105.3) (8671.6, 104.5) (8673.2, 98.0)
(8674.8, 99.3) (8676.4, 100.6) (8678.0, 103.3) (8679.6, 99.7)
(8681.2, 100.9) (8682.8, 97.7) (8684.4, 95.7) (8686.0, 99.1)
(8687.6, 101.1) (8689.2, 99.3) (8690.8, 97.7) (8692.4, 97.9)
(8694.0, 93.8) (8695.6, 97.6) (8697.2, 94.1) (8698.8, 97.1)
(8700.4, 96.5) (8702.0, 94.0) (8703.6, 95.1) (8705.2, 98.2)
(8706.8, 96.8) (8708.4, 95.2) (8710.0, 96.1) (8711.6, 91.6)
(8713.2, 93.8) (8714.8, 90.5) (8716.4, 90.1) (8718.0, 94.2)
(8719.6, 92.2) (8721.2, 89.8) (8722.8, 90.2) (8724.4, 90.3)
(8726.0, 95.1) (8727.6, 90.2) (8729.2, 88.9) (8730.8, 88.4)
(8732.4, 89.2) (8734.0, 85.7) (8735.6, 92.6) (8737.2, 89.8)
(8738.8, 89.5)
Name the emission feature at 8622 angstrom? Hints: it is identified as Mg II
